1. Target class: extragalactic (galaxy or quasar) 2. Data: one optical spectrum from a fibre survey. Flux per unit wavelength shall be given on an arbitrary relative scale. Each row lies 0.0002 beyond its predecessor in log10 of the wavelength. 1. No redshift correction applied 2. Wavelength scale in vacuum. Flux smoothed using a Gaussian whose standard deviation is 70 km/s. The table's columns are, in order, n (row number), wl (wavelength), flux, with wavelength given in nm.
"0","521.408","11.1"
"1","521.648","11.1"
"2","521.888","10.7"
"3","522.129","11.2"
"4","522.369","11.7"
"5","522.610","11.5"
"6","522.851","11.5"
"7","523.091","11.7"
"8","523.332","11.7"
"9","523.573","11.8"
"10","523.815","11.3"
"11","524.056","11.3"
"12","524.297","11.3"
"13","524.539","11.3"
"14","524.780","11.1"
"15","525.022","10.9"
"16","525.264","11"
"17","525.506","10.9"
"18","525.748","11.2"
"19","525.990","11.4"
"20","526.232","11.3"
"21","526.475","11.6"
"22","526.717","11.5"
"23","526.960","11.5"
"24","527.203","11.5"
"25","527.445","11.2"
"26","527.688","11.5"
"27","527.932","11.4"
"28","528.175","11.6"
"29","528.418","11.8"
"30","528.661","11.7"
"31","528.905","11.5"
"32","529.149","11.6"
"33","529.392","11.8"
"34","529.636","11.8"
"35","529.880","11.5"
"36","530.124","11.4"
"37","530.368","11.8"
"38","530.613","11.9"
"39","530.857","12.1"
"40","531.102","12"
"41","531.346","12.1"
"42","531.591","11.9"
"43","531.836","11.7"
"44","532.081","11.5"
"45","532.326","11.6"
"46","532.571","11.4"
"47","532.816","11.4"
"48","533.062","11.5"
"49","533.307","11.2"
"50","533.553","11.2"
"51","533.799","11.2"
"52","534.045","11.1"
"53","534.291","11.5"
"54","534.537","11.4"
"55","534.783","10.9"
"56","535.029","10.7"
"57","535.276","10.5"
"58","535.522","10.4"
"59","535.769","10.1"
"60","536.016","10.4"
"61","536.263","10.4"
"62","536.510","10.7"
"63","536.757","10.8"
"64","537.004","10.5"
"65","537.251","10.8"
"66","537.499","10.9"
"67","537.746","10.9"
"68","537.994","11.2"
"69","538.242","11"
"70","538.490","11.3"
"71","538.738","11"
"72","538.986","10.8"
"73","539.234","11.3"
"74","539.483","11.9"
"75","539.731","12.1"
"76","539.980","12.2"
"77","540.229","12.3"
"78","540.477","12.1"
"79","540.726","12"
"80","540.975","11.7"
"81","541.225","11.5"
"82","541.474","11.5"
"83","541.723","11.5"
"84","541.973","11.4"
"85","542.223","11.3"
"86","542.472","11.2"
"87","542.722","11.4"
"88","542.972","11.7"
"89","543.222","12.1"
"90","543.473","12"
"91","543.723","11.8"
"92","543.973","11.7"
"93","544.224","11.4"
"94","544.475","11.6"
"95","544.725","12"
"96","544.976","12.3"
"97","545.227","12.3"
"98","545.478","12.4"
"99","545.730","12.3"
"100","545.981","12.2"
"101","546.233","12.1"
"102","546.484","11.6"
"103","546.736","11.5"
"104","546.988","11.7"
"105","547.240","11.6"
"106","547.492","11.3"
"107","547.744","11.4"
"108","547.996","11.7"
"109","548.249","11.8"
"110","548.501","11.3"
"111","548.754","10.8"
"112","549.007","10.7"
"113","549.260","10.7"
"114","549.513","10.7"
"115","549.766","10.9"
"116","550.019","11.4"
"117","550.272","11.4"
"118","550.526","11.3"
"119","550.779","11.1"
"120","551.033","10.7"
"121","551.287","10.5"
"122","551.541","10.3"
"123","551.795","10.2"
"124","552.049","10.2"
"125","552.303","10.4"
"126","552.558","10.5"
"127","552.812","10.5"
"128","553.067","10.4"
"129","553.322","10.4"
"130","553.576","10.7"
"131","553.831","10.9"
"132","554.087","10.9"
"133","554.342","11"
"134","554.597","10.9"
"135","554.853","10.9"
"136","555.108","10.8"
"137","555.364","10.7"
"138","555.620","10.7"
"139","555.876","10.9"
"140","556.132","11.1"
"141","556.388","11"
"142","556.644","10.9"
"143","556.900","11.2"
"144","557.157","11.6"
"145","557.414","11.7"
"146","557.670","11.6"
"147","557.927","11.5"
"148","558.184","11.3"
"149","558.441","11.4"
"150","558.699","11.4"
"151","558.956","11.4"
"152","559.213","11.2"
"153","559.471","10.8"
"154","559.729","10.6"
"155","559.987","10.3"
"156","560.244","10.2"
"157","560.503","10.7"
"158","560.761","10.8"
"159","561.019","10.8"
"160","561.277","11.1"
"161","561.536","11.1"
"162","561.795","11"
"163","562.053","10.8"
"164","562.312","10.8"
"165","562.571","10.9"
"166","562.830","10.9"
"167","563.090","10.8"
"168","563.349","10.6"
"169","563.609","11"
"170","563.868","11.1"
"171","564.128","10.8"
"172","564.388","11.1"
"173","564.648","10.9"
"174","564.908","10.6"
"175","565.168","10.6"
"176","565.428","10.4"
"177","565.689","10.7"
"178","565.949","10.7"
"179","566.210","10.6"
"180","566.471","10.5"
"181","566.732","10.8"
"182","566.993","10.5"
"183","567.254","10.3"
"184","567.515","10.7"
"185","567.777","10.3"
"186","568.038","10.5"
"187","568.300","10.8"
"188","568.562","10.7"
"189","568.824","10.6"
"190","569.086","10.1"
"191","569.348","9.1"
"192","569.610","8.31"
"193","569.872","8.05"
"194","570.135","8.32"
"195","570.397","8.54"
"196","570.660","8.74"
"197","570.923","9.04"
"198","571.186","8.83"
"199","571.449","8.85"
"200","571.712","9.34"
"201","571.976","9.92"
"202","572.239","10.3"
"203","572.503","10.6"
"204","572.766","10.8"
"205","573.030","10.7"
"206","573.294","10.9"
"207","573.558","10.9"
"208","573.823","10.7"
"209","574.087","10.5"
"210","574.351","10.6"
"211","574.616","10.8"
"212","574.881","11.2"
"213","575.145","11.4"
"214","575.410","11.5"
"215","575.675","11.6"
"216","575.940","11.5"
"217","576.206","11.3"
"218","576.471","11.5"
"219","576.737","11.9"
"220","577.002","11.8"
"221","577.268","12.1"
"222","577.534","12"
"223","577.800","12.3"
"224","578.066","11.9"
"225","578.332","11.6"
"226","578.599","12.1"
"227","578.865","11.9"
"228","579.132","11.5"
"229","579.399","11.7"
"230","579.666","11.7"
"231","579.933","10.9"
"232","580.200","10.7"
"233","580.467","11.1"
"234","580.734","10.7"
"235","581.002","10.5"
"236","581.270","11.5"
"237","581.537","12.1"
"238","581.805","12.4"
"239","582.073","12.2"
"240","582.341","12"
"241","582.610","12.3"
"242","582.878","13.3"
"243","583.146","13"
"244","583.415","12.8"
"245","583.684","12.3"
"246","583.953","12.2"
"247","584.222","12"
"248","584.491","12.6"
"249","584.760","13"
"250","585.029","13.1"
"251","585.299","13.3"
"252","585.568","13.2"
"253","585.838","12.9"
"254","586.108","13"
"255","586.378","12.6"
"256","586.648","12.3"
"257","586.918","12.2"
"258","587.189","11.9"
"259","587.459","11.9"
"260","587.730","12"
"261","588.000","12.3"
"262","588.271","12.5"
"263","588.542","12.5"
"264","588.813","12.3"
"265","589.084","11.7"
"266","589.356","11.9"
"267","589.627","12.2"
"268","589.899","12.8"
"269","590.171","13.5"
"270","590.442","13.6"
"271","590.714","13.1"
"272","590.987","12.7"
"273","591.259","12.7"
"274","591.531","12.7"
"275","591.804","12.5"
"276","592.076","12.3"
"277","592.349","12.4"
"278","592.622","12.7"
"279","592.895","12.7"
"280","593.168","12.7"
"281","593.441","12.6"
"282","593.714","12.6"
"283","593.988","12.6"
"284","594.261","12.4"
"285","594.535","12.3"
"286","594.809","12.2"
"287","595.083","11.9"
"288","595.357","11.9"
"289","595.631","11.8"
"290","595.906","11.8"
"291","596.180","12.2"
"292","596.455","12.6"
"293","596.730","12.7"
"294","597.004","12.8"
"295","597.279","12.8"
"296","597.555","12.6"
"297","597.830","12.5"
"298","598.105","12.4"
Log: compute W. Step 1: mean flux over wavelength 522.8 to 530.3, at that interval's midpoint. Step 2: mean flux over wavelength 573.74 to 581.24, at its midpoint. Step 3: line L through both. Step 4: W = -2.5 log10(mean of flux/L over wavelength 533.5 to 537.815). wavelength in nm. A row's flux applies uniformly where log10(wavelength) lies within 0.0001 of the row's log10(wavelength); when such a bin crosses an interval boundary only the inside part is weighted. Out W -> 0.06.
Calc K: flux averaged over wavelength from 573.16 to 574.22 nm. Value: 10.7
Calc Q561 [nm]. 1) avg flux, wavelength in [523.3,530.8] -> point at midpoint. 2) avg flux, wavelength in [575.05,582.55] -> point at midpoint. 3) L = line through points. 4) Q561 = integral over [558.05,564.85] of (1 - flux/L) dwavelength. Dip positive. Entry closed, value 0.39 nm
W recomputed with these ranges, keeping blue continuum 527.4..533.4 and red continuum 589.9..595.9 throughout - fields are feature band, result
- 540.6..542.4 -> 0.024 mag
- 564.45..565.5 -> 0.140 mag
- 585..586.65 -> -0.043 mag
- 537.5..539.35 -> 0.066 mag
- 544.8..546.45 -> -0.032 mag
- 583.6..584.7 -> 0.009 mag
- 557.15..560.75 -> 0.091 mag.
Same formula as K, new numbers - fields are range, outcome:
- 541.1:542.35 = 11.4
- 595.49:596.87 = 12.2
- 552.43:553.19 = 10.5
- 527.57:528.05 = 11.4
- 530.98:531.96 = 11.9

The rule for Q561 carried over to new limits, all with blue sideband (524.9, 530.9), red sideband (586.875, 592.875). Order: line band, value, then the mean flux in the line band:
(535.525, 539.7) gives 0.27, 10.9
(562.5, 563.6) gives 0.11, 10.8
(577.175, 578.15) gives 0.02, 12.1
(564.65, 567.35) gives 0.34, 10.6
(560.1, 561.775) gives 0.17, 10.8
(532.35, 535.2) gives 0.09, 11.2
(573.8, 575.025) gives 0.15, 10.8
